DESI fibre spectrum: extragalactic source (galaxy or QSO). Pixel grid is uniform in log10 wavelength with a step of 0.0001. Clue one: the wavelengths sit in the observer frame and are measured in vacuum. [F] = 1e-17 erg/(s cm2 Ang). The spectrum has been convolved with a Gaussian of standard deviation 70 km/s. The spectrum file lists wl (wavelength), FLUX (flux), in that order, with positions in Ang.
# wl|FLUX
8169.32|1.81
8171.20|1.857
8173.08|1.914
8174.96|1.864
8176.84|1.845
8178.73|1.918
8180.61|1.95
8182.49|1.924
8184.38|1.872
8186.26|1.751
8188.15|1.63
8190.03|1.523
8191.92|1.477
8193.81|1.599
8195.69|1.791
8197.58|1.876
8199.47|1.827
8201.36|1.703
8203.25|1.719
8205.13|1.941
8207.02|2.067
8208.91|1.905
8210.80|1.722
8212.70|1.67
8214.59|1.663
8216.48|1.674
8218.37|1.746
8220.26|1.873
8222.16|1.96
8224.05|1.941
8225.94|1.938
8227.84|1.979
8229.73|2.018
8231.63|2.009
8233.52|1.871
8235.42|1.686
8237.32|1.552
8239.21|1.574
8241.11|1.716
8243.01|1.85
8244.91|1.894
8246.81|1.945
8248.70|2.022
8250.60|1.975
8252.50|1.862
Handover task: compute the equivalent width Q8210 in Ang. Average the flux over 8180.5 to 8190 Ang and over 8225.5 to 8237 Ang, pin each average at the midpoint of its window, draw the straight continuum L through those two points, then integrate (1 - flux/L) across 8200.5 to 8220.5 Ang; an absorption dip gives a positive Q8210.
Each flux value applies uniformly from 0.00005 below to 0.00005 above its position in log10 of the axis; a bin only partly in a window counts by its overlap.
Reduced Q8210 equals 0.6 Ang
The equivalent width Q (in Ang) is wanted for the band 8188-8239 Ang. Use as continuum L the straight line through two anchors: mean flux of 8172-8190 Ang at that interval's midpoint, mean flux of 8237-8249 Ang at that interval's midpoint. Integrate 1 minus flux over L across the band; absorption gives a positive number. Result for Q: 0.66 Ang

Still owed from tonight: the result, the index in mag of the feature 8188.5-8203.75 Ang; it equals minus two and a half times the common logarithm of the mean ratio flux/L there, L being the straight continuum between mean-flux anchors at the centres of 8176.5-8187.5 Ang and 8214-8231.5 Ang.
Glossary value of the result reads 0.11 mag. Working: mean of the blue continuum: 1.87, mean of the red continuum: 1.88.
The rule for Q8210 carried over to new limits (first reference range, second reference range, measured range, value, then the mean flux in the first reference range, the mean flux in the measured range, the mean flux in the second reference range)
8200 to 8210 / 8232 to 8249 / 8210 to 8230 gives 0.0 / 1.86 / 1.83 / 1.79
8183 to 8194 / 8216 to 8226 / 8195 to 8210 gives -1.0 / 1.65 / 1.85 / 1.86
